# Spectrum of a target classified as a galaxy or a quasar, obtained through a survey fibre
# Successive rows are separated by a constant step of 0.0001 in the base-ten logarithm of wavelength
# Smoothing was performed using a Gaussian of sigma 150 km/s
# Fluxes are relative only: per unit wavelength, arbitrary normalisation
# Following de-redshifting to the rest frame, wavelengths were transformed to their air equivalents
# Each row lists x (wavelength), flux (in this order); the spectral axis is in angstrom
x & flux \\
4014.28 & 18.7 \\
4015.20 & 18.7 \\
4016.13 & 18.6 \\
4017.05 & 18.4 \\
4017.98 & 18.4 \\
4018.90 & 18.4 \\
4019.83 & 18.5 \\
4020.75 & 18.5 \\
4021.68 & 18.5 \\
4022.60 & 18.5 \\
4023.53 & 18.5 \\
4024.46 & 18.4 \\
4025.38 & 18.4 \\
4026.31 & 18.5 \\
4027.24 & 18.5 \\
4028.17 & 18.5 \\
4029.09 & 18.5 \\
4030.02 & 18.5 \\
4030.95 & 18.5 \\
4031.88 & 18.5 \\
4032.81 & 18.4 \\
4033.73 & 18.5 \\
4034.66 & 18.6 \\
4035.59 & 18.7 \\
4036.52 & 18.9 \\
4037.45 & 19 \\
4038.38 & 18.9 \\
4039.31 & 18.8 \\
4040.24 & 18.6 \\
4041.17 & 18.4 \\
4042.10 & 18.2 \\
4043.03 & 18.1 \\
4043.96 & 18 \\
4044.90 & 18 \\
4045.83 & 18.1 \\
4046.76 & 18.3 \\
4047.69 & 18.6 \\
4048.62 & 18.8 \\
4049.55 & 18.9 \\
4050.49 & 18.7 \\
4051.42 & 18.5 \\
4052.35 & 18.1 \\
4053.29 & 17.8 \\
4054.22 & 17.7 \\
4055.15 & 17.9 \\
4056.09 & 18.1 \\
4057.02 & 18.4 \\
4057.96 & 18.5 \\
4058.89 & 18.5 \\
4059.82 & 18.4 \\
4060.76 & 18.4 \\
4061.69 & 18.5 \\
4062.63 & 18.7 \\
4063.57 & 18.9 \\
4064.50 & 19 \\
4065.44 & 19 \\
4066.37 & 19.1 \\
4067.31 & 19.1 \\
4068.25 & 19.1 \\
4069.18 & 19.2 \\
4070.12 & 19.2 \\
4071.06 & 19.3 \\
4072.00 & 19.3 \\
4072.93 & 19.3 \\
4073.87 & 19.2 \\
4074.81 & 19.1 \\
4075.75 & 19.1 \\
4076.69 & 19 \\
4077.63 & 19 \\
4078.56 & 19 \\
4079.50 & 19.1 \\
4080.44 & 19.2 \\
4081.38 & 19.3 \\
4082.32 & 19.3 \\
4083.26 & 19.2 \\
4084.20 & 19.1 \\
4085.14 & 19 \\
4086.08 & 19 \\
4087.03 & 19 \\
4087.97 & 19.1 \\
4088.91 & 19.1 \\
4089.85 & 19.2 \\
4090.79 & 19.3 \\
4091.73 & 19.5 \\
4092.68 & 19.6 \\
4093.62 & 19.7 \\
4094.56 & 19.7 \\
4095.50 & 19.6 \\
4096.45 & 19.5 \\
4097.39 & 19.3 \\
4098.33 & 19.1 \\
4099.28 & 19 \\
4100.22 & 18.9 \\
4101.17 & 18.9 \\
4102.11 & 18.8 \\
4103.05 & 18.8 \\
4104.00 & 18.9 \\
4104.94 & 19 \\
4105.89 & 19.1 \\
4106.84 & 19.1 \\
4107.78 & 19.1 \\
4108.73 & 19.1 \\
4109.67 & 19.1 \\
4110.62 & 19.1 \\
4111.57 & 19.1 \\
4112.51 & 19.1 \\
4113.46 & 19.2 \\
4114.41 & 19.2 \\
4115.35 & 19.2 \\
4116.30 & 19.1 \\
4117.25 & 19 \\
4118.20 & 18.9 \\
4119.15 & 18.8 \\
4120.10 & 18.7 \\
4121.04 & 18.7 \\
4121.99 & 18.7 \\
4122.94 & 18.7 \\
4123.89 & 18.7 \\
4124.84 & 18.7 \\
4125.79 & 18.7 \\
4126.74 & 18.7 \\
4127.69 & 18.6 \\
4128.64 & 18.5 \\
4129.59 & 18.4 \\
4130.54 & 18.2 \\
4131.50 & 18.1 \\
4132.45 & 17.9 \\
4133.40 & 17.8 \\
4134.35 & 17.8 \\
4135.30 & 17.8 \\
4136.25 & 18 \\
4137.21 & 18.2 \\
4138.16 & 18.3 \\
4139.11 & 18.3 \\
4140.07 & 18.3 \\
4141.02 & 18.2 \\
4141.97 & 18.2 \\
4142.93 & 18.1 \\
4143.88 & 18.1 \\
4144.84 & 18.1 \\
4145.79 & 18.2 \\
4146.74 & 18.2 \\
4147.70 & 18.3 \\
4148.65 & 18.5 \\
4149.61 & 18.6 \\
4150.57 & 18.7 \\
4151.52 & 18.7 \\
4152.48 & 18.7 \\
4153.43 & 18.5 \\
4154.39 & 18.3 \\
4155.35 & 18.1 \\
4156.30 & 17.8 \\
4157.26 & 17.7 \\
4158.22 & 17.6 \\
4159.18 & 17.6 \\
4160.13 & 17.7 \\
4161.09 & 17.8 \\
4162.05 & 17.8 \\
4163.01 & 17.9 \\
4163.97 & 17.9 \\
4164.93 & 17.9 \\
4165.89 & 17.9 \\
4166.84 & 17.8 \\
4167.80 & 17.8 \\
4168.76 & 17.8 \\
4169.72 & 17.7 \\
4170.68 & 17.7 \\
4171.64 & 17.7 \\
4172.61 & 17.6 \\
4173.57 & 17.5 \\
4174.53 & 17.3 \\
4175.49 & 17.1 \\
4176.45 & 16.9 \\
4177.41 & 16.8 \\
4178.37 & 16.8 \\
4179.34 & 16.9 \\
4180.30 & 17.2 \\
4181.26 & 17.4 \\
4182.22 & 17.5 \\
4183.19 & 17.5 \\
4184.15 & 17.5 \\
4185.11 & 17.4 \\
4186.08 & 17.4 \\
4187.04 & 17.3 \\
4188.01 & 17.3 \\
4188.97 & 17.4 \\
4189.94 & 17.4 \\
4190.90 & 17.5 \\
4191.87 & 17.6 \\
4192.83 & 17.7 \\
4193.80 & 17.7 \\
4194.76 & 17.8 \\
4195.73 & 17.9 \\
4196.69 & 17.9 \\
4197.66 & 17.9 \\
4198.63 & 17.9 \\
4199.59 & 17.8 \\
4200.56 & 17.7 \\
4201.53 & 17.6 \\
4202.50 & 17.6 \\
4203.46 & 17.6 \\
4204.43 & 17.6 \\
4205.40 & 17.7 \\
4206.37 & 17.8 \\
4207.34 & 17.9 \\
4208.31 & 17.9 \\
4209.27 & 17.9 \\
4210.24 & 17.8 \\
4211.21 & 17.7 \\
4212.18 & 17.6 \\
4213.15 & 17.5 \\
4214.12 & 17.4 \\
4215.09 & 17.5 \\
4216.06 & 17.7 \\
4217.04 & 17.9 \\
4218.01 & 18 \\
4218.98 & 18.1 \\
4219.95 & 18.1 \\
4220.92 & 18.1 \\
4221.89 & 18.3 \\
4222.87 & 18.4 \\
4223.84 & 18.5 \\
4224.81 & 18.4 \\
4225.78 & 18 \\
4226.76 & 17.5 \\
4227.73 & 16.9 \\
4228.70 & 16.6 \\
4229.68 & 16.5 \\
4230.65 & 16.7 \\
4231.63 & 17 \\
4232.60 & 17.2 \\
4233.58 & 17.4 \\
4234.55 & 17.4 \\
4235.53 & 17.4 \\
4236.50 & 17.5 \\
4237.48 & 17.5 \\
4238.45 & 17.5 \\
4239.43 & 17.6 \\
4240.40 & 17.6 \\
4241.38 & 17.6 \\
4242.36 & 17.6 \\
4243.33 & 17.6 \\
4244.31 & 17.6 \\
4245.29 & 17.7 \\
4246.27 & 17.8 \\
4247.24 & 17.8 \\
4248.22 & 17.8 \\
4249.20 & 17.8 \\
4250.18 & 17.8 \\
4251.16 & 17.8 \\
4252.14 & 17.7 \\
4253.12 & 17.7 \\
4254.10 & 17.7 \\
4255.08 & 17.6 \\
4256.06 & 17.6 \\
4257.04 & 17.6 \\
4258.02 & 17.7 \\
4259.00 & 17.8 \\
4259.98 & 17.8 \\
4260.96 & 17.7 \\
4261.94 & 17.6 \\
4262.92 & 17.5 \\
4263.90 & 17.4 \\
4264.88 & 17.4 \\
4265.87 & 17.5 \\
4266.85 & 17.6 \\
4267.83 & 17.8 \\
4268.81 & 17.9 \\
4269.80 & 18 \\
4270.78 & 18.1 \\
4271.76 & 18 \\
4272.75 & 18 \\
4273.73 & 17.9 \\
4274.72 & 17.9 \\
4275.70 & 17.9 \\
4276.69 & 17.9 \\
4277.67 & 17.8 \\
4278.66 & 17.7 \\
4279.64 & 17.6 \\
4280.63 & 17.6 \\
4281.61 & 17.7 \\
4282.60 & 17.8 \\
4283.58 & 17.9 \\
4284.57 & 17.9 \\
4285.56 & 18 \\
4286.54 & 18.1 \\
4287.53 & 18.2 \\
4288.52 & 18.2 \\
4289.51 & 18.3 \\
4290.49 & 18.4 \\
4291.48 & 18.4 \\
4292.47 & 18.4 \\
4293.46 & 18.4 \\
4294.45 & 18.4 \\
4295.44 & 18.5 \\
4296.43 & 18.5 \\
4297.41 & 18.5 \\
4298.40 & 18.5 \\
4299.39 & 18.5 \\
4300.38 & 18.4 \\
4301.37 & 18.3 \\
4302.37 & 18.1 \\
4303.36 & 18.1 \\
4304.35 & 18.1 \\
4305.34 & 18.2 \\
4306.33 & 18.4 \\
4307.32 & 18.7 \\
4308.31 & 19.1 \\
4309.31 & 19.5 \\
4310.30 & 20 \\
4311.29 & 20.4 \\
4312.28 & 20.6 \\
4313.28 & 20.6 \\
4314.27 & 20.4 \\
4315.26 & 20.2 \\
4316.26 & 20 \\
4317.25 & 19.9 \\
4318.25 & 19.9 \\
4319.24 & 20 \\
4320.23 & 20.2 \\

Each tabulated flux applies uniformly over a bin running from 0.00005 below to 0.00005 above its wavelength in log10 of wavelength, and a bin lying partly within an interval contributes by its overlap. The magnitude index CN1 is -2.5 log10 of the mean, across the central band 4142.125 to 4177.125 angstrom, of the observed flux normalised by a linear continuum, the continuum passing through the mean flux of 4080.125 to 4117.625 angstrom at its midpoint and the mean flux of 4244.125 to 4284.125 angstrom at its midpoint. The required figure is 0.04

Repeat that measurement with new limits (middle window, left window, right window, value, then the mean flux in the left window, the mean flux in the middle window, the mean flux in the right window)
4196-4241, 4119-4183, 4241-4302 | 0.018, 18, 17.7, 17.9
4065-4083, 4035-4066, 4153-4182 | -0.050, 18.5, 19.2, 17.6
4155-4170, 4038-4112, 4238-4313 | 0.043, 18.9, 17.8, 18.1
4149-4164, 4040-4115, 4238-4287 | 0.019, 18.9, 18.1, 17.7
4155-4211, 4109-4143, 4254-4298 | 0.043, 18.6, 17.6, 17.9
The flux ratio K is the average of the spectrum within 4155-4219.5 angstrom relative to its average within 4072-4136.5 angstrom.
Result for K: 0.9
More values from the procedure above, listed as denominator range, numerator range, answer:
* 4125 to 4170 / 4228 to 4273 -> 0.97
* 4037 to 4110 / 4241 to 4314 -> 0.96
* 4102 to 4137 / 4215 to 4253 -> 0.94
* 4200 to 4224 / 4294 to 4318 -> 1.07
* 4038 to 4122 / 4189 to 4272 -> 0.94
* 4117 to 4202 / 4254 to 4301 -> 1.00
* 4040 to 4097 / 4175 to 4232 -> 0.93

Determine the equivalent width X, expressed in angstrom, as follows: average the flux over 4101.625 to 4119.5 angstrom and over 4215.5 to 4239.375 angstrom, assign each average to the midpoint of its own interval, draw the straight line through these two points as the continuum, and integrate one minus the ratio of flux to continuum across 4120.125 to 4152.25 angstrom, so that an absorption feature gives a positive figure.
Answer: 0.7 angstrom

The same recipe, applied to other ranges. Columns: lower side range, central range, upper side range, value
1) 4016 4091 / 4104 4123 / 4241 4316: -0.46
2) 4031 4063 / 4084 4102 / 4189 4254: -1.00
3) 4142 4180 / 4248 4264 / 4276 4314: 0.53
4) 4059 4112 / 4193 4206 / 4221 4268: 0.20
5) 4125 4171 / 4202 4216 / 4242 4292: 0.22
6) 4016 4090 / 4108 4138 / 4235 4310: -0.30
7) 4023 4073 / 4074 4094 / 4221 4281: -0.84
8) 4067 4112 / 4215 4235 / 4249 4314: 0.90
